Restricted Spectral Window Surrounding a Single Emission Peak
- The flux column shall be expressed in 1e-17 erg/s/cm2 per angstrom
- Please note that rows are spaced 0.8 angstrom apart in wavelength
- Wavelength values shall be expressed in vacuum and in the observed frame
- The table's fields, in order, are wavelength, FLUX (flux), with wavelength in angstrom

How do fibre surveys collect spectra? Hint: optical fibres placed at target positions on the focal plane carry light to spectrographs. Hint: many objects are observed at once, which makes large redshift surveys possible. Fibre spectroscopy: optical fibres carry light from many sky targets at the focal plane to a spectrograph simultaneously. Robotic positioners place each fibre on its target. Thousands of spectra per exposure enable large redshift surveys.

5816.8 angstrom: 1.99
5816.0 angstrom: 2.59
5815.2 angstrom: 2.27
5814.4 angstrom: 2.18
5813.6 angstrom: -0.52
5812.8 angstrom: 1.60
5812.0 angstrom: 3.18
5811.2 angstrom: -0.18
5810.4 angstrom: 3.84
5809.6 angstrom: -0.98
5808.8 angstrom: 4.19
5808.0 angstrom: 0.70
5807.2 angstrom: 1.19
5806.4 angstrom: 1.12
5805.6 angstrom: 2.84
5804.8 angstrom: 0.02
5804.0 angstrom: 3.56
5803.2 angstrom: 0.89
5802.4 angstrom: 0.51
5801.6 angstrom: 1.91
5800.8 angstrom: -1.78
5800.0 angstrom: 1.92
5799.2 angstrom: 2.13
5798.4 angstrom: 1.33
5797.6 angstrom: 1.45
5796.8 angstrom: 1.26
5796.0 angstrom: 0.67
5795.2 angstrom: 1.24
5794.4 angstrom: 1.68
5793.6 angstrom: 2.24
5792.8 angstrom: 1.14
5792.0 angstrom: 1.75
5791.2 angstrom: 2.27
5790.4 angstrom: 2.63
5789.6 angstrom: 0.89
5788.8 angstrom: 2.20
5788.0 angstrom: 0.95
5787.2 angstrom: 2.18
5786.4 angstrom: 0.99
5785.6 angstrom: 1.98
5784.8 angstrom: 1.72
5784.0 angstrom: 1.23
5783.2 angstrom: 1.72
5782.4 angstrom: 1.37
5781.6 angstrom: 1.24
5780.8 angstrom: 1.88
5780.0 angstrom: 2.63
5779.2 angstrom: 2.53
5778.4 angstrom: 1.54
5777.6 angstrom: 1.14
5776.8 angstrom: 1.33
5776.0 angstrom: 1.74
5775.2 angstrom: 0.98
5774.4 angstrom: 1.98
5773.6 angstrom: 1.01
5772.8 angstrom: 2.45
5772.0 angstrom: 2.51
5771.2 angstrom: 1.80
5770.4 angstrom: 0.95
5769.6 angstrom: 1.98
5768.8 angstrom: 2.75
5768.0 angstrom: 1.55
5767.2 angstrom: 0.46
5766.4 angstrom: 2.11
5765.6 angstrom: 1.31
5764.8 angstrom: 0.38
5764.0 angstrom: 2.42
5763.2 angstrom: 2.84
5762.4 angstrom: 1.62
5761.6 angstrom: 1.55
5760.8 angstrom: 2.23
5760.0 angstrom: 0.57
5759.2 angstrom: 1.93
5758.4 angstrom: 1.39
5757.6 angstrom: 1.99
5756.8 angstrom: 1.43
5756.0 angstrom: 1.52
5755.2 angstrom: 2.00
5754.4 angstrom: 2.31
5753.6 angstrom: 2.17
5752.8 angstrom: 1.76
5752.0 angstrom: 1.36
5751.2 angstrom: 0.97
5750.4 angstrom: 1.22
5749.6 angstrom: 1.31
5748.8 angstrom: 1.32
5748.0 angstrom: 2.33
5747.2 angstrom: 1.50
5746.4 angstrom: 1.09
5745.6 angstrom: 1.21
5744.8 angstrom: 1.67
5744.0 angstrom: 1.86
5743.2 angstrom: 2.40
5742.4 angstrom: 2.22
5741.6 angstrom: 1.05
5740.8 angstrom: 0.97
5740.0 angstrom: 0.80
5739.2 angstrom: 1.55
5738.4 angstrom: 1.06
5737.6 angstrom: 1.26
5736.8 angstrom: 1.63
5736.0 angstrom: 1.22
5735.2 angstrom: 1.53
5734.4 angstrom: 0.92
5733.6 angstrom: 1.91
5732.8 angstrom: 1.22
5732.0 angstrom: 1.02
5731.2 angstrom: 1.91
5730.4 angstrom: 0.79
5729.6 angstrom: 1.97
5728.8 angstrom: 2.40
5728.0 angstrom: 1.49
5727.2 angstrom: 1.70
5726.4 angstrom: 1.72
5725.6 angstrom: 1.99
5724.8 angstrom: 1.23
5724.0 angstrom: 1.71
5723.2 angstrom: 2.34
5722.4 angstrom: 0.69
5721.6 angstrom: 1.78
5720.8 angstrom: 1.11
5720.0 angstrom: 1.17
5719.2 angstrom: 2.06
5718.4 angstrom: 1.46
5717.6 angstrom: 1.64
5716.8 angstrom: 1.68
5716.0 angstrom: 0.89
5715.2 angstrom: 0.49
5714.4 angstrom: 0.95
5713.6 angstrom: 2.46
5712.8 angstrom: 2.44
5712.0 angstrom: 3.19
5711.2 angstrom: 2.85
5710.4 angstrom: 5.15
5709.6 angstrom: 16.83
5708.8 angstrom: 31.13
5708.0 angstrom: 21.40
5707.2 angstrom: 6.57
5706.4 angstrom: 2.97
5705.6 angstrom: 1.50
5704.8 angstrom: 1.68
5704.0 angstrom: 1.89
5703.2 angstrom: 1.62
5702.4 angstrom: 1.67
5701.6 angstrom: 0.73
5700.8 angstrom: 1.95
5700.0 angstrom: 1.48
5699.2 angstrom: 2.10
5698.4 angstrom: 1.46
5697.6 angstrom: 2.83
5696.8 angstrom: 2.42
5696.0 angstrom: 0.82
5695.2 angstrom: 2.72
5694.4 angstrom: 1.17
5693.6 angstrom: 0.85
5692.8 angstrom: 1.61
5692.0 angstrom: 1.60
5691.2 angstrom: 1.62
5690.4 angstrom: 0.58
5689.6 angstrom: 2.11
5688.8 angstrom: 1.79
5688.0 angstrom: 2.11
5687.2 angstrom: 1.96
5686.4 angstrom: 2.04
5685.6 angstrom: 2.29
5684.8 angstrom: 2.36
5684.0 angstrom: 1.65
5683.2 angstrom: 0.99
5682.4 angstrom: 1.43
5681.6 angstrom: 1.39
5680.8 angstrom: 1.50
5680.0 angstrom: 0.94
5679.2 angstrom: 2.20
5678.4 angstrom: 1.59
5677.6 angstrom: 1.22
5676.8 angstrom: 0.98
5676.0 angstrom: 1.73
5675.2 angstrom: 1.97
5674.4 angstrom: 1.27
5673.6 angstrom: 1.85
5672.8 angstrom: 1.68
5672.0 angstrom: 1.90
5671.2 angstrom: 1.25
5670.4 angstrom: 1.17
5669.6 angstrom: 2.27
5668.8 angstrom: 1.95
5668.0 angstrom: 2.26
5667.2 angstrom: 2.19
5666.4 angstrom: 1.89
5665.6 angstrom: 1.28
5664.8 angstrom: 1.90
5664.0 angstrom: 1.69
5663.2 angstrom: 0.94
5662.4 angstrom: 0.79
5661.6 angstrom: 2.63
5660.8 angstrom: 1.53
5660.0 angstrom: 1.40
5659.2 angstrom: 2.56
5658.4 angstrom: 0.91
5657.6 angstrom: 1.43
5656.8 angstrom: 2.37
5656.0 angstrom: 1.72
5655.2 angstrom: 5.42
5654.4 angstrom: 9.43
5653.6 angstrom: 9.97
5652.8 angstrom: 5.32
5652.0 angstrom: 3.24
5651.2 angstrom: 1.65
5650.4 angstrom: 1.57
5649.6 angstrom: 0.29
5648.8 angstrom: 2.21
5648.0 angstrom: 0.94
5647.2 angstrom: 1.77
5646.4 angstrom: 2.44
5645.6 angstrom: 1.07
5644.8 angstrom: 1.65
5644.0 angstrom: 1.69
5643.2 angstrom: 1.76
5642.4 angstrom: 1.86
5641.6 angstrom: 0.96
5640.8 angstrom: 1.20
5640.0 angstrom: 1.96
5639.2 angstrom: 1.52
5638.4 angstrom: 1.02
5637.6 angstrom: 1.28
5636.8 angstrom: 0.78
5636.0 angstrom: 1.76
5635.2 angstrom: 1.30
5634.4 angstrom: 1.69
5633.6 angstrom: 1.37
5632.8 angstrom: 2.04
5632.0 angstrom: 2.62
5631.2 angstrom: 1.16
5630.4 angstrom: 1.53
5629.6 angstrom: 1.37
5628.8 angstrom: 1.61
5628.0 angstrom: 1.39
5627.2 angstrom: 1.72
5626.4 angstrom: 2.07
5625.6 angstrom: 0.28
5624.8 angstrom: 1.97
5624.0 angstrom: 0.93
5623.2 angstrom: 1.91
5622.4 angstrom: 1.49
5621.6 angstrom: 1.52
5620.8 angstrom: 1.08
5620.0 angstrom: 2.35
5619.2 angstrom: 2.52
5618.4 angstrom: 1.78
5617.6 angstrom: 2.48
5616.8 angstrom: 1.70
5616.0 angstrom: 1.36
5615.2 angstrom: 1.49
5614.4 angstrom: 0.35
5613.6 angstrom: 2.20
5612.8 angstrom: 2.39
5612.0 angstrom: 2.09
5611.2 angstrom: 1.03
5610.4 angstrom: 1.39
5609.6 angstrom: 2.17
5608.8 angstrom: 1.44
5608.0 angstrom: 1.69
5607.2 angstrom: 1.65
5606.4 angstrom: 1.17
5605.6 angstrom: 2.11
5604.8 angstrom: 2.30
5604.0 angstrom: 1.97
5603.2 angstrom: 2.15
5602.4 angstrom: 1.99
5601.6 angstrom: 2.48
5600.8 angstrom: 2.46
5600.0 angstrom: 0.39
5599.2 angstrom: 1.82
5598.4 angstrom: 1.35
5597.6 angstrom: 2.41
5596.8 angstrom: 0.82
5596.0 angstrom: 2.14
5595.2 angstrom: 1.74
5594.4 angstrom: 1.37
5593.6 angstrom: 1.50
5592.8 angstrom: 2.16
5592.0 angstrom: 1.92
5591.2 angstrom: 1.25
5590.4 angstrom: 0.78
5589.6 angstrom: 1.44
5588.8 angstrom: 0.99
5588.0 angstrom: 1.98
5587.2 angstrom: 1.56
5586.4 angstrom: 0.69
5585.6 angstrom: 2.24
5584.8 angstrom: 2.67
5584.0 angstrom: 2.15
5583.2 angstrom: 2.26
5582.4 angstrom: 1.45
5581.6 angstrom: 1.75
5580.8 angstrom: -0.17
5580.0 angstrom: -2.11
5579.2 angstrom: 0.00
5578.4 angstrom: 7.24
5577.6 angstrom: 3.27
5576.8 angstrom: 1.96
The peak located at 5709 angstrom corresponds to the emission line [O III]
